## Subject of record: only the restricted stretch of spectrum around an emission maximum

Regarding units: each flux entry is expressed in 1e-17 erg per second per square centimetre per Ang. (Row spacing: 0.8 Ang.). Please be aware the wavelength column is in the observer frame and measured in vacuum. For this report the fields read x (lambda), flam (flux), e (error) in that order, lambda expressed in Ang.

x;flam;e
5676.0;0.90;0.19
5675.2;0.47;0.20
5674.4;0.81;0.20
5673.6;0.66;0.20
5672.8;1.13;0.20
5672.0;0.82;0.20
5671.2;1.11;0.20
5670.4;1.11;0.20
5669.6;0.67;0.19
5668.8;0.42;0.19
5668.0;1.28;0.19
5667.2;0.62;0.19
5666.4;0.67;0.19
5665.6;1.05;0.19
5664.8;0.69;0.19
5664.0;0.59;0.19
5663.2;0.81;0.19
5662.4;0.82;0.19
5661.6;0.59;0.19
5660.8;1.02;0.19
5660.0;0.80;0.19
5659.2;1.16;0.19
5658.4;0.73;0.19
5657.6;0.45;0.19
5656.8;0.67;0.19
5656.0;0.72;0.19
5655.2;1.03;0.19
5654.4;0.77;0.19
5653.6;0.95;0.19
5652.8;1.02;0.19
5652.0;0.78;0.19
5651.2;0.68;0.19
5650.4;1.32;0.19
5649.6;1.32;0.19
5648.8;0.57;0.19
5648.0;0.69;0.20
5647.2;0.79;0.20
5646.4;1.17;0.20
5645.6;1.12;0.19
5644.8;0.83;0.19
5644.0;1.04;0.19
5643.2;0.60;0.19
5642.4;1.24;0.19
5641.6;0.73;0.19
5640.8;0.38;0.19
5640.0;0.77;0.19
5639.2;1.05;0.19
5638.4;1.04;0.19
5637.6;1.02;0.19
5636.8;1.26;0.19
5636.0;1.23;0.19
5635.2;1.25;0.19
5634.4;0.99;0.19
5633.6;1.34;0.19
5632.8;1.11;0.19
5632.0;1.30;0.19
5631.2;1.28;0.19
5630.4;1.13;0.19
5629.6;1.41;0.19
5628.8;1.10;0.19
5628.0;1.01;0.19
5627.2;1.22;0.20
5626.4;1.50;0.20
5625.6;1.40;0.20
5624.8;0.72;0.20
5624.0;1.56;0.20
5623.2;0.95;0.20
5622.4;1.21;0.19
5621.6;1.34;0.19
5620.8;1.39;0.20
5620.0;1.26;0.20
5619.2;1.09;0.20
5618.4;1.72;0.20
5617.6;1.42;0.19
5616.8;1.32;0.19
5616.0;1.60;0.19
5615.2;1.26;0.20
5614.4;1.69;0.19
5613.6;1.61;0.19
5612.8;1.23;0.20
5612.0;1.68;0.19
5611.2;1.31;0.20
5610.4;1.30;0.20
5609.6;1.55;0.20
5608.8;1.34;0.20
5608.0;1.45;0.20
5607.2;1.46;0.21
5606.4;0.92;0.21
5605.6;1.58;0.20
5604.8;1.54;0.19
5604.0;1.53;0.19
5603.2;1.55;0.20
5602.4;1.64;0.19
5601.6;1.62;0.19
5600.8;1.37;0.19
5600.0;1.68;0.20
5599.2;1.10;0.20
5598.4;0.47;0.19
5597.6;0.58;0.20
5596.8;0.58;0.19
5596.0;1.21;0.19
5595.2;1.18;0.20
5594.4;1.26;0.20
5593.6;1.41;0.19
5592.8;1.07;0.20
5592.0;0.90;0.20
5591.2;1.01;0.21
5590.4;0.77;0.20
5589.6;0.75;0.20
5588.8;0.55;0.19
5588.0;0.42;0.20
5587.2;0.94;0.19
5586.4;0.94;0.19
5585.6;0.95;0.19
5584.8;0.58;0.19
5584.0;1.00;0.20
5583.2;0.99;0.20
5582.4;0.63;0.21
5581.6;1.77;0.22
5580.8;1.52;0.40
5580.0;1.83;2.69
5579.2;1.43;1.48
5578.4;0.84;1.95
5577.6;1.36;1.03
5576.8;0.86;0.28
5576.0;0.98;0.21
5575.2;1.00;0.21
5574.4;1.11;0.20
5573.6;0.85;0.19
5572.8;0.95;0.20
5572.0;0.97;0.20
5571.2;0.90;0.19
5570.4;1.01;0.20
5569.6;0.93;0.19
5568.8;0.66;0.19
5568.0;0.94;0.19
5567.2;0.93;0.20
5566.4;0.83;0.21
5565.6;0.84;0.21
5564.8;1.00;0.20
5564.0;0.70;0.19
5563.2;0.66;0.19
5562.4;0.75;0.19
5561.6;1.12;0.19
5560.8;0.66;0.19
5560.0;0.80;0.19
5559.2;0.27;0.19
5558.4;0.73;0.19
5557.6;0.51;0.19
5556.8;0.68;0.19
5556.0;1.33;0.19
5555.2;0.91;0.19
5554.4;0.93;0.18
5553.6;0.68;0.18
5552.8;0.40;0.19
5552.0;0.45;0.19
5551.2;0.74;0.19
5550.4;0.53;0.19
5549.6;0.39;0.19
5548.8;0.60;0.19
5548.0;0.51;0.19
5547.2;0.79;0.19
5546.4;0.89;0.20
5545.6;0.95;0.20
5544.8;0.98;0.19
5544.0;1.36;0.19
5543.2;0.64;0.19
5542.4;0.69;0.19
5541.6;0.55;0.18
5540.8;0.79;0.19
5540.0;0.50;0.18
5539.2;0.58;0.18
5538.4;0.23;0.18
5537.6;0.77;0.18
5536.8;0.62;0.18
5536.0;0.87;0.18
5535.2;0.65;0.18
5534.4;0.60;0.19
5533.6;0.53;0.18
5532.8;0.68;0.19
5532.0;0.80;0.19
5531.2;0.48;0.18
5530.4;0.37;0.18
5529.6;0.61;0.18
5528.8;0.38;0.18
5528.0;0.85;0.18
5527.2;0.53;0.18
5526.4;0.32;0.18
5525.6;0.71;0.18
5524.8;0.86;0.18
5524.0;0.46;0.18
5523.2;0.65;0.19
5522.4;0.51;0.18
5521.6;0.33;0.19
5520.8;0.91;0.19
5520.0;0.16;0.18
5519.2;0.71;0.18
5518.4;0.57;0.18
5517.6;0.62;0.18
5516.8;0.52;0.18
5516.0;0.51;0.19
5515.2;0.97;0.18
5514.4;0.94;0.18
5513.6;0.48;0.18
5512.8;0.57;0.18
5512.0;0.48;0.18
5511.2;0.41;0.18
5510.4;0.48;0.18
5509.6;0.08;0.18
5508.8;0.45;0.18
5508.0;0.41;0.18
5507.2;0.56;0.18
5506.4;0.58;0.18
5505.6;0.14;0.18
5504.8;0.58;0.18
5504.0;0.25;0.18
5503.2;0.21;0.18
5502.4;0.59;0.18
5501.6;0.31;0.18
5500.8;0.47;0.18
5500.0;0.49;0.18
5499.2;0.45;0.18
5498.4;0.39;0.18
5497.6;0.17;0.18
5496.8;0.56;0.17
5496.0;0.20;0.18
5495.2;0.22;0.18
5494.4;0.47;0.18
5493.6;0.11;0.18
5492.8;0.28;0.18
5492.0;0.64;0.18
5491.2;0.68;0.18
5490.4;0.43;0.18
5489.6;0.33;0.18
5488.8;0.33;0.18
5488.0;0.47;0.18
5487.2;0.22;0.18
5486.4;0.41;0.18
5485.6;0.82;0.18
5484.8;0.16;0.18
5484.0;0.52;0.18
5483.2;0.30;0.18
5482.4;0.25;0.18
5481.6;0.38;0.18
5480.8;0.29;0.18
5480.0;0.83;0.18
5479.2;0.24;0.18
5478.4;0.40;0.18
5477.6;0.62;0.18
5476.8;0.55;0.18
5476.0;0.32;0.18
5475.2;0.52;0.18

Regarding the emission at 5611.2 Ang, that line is C IV 1549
